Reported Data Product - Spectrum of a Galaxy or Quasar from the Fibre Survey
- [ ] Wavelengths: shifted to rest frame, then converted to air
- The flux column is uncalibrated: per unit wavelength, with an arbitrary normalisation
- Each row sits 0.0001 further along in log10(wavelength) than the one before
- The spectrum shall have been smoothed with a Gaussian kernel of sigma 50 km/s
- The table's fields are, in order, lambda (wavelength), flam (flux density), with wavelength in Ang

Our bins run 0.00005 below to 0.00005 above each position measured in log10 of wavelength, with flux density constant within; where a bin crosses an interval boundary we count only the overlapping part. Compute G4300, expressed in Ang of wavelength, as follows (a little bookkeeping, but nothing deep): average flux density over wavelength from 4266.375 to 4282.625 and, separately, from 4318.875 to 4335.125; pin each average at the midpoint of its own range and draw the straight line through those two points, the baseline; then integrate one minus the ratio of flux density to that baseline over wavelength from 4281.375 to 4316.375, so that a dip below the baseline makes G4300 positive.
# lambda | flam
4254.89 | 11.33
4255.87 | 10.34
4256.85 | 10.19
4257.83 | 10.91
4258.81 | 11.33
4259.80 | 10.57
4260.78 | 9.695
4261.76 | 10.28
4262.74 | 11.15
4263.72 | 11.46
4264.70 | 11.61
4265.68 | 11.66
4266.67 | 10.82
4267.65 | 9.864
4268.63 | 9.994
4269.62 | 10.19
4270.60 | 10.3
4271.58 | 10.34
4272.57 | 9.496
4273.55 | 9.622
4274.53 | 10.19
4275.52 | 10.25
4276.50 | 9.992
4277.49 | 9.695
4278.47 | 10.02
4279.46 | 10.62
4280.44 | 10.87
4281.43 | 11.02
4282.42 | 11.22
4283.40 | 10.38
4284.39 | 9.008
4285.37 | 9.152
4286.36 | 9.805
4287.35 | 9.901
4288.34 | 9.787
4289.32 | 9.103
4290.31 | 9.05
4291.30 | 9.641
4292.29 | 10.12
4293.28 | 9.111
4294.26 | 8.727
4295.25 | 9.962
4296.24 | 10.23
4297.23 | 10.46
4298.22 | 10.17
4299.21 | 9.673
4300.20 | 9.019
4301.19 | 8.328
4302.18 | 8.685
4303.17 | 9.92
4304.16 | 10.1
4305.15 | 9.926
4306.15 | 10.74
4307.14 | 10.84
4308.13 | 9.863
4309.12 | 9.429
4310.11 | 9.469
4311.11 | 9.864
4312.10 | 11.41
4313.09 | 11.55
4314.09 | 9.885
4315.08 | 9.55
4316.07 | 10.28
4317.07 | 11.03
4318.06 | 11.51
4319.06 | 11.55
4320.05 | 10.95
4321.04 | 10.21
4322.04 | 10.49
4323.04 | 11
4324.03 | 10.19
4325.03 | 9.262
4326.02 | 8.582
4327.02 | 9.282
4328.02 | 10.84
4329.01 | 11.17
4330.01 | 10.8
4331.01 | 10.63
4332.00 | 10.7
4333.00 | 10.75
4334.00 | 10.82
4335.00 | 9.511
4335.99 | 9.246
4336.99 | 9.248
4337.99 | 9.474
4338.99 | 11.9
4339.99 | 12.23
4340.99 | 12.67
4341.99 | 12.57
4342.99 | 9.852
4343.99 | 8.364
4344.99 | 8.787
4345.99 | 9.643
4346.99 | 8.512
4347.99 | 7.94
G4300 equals 1.6 Ang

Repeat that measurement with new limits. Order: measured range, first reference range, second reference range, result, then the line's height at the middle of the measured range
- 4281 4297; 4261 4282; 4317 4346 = 1.03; 10.4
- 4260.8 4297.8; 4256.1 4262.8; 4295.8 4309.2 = 0.29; 10.2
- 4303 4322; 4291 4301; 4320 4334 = -0.77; 10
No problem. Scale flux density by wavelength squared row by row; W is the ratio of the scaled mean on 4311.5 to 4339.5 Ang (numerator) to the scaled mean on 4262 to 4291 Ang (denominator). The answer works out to 1.04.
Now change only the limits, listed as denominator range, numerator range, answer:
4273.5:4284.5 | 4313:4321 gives 1.06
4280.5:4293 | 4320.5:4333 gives 1.06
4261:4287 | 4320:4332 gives 1.02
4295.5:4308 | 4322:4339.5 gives 1.05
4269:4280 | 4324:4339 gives 1.03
